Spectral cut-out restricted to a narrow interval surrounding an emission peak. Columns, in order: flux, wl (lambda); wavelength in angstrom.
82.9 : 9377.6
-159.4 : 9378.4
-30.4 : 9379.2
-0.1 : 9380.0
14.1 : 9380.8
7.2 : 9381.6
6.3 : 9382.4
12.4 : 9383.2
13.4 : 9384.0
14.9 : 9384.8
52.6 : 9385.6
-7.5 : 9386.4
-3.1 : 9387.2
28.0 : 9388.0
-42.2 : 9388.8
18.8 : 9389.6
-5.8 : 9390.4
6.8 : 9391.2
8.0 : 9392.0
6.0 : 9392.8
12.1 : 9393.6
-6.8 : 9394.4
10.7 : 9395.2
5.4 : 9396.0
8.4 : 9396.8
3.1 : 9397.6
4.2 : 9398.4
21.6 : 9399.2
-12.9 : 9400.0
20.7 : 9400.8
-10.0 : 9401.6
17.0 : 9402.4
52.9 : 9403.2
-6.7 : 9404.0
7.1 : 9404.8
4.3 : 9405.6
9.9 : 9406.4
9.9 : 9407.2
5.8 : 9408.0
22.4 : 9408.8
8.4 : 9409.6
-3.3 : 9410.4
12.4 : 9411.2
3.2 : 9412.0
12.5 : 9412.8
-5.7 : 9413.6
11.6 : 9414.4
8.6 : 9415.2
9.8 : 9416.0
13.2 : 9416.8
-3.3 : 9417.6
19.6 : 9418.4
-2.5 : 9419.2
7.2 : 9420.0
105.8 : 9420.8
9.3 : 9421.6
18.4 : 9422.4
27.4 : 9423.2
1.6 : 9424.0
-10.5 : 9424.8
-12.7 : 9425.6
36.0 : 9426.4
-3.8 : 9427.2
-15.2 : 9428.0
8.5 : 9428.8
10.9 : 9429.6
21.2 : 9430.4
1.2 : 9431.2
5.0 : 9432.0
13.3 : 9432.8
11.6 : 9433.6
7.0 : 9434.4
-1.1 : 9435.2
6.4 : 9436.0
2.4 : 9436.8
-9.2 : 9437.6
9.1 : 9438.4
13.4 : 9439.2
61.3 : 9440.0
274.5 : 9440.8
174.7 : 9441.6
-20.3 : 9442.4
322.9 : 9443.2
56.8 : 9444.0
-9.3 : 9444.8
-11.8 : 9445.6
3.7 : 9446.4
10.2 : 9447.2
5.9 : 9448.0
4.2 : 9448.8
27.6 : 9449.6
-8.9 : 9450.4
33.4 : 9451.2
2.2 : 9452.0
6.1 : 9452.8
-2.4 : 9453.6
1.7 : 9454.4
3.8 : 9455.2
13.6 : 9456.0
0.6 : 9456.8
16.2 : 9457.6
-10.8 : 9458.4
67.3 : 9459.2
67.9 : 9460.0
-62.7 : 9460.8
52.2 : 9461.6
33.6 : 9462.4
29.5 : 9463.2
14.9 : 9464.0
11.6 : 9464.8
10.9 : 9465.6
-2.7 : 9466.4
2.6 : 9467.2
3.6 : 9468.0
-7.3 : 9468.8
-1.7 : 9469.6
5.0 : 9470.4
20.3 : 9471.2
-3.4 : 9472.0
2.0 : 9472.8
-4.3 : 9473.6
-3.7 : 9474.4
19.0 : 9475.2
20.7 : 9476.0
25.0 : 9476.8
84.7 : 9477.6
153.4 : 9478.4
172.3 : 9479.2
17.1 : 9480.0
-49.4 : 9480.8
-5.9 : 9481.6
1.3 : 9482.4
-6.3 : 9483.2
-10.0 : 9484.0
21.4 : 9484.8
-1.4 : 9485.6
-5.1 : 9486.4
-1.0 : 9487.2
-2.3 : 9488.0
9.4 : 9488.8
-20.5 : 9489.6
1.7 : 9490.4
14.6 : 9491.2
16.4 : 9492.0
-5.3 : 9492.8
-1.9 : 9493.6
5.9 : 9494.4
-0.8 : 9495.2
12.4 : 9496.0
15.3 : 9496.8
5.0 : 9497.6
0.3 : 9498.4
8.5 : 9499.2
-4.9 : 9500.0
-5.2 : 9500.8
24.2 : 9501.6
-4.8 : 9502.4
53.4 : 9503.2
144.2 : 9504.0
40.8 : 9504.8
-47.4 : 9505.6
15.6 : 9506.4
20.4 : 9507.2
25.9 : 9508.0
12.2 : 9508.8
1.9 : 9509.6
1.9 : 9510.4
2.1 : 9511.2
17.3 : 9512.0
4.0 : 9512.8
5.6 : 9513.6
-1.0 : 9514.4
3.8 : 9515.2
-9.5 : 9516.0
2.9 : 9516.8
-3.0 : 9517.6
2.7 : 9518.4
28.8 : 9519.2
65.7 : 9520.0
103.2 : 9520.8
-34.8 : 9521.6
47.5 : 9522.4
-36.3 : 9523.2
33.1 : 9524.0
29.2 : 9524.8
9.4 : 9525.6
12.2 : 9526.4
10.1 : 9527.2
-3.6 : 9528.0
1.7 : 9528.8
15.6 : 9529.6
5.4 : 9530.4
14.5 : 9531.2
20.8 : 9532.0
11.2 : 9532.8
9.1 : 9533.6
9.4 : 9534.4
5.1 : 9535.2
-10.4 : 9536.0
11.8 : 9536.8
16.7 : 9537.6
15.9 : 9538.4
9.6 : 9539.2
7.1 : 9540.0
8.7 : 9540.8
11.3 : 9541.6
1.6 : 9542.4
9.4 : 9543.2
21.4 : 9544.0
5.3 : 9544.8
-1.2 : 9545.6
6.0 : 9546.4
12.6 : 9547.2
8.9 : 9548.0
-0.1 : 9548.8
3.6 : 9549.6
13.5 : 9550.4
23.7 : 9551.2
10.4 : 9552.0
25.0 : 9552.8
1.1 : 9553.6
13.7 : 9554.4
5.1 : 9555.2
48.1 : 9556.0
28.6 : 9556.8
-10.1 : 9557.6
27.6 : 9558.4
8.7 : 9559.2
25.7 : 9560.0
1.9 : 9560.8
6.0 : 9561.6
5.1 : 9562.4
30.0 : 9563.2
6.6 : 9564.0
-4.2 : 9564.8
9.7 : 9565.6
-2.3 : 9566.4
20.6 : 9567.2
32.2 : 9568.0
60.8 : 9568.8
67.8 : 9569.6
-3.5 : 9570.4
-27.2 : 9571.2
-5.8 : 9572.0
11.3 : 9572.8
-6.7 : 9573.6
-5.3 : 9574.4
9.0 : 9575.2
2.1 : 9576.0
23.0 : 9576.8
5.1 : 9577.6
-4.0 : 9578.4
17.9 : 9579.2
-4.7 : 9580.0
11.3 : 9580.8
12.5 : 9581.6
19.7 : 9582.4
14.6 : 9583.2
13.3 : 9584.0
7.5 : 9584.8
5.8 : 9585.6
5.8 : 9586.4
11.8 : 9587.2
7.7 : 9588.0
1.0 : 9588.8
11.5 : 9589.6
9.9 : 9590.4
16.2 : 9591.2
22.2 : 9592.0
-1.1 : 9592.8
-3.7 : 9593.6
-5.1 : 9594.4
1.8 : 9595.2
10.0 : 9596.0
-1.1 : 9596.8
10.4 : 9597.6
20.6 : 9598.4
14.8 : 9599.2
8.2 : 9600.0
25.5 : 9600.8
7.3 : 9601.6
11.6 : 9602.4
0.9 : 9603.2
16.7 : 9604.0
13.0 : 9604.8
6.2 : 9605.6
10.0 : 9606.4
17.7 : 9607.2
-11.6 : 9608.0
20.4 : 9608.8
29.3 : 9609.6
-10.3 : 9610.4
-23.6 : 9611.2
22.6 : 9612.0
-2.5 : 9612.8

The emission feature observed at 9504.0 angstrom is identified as H-gamma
